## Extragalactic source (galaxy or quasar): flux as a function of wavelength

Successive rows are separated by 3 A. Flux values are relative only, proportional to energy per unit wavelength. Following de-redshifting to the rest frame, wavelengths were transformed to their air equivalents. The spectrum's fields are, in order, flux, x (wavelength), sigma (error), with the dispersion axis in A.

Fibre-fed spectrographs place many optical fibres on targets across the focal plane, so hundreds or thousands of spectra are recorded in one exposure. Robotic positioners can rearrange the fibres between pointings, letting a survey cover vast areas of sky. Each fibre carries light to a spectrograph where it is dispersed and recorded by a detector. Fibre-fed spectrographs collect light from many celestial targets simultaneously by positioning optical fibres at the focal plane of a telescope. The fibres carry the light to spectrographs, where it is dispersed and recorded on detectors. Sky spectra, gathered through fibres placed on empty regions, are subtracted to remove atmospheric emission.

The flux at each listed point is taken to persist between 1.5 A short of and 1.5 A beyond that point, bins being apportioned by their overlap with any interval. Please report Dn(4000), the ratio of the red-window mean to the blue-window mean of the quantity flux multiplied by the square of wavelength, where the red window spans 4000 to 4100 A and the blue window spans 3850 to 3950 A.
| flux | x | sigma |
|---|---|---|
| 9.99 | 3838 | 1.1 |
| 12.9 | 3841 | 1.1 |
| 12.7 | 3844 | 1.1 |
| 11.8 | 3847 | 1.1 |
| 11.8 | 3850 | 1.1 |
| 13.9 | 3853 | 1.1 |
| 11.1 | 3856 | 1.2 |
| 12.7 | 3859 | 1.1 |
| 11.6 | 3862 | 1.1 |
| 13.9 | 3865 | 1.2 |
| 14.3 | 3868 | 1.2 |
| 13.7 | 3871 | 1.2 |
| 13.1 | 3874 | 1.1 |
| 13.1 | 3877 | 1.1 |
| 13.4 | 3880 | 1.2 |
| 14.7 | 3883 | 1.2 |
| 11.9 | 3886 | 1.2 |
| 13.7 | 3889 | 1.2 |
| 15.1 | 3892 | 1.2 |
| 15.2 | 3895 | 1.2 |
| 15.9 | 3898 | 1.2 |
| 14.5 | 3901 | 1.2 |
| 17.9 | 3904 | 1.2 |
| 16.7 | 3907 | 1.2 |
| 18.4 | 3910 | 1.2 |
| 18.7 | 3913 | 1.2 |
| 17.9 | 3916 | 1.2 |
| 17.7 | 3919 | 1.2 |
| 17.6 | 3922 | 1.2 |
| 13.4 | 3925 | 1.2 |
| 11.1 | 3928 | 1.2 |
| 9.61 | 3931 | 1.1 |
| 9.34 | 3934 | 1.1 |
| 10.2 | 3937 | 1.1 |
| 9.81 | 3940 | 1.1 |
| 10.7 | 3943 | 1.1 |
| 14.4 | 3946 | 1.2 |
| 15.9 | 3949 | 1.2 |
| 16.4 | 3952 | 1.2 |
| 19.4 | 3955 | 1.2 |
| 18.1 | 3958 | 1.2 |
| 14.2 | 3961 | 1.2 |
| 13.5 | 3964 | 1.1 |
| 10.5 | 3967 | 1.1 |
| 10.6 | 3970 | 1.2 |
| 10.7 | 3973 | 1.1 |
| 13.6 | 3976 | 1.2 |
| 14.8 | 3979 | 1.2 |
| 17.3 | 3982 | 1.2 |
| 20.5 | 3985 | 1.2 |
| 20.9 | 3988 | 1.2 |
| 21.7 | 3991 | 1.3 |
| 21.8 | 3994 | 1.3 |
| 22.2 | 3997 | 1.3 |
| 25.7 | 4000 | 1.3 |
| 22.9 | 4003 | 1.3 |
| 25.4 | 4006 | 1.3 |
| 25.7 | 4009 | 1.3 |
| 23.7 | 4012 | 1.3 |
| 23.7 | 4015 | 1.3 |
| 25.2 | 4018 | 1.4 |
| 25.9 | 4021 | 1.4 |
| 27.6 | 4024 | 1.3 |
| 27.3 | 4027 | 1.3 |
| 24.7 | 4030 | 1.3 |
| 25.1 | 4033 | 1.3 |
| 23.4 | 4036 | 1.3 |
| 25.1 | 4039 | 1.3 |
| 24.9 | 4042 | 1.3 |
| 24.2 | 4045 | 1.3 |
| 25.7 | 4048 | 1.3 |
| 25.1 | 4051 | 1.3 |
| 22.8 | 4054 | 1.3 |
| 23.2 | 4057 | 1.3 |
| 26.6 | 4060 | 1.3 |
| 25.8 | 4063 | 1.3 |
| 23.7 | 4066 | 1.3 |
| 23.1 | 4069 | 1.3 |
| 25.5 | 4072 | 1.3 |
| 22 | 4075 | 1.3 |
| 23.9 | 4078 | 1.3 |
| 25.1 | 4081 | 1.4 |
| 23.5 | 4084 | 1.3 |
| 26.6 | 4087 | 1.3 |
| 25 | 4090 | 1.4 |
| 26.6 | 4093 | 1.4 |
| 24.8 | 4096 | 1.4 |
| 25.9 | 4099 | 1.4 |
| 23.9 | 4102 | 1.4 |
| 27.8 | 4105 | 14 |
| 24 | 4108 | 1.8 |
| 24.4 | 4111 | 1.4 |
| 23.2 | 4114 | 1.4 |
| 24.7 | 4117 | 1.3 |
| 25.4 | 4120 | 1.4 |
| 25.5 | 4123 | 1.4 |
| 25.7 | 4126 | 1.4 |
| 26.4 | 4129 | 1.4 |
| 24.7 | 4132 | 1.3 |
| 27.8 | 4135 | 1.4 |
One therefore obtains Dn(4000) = 1.92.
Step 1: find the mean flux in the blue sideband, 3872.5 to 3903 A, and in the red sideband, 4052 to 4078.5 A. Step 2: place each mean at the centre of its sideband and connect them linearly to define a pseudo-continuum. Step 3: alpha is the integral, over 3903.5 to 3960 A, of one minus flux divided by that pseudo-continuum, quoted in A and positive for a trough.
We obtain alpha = 5.62 A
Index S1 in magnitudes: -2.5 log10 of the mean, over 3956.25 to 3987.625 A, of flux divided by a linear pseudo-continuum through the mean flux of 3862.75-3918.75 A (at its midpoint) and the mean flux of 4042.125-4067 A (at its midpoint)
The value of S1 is 0.33 mag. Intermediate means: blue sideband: 15.1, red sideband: 24.7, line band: 14.7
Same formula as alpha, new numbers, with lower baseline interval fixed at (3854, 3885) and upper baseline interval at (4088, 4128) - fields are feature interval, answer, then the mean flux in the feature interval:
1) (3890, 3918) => -3.3 A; 16.7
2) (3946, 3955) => 0.4 A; 16.4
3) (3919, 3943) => 6.3 A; 11.9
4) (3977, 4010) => -3.5 A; 21.5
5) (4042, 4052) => -1.3 A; 25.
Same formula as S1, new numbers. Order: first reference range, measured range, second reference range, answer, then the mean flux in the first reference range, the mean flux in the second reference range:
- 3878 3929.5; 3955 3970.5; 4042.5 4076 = 0.310 mag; 15.5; 24.4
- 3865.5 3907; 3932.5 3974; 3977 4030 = 0.419 mag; 14.4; 23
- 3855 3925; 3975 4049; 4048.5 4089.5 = -0.085 mag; 14.9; 24.4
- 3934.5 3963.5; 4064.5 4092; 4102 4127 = -0.078 mag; 14.1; 25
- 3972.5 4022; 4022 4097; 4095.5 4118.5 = -0.068 mag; 21.4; 24.8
